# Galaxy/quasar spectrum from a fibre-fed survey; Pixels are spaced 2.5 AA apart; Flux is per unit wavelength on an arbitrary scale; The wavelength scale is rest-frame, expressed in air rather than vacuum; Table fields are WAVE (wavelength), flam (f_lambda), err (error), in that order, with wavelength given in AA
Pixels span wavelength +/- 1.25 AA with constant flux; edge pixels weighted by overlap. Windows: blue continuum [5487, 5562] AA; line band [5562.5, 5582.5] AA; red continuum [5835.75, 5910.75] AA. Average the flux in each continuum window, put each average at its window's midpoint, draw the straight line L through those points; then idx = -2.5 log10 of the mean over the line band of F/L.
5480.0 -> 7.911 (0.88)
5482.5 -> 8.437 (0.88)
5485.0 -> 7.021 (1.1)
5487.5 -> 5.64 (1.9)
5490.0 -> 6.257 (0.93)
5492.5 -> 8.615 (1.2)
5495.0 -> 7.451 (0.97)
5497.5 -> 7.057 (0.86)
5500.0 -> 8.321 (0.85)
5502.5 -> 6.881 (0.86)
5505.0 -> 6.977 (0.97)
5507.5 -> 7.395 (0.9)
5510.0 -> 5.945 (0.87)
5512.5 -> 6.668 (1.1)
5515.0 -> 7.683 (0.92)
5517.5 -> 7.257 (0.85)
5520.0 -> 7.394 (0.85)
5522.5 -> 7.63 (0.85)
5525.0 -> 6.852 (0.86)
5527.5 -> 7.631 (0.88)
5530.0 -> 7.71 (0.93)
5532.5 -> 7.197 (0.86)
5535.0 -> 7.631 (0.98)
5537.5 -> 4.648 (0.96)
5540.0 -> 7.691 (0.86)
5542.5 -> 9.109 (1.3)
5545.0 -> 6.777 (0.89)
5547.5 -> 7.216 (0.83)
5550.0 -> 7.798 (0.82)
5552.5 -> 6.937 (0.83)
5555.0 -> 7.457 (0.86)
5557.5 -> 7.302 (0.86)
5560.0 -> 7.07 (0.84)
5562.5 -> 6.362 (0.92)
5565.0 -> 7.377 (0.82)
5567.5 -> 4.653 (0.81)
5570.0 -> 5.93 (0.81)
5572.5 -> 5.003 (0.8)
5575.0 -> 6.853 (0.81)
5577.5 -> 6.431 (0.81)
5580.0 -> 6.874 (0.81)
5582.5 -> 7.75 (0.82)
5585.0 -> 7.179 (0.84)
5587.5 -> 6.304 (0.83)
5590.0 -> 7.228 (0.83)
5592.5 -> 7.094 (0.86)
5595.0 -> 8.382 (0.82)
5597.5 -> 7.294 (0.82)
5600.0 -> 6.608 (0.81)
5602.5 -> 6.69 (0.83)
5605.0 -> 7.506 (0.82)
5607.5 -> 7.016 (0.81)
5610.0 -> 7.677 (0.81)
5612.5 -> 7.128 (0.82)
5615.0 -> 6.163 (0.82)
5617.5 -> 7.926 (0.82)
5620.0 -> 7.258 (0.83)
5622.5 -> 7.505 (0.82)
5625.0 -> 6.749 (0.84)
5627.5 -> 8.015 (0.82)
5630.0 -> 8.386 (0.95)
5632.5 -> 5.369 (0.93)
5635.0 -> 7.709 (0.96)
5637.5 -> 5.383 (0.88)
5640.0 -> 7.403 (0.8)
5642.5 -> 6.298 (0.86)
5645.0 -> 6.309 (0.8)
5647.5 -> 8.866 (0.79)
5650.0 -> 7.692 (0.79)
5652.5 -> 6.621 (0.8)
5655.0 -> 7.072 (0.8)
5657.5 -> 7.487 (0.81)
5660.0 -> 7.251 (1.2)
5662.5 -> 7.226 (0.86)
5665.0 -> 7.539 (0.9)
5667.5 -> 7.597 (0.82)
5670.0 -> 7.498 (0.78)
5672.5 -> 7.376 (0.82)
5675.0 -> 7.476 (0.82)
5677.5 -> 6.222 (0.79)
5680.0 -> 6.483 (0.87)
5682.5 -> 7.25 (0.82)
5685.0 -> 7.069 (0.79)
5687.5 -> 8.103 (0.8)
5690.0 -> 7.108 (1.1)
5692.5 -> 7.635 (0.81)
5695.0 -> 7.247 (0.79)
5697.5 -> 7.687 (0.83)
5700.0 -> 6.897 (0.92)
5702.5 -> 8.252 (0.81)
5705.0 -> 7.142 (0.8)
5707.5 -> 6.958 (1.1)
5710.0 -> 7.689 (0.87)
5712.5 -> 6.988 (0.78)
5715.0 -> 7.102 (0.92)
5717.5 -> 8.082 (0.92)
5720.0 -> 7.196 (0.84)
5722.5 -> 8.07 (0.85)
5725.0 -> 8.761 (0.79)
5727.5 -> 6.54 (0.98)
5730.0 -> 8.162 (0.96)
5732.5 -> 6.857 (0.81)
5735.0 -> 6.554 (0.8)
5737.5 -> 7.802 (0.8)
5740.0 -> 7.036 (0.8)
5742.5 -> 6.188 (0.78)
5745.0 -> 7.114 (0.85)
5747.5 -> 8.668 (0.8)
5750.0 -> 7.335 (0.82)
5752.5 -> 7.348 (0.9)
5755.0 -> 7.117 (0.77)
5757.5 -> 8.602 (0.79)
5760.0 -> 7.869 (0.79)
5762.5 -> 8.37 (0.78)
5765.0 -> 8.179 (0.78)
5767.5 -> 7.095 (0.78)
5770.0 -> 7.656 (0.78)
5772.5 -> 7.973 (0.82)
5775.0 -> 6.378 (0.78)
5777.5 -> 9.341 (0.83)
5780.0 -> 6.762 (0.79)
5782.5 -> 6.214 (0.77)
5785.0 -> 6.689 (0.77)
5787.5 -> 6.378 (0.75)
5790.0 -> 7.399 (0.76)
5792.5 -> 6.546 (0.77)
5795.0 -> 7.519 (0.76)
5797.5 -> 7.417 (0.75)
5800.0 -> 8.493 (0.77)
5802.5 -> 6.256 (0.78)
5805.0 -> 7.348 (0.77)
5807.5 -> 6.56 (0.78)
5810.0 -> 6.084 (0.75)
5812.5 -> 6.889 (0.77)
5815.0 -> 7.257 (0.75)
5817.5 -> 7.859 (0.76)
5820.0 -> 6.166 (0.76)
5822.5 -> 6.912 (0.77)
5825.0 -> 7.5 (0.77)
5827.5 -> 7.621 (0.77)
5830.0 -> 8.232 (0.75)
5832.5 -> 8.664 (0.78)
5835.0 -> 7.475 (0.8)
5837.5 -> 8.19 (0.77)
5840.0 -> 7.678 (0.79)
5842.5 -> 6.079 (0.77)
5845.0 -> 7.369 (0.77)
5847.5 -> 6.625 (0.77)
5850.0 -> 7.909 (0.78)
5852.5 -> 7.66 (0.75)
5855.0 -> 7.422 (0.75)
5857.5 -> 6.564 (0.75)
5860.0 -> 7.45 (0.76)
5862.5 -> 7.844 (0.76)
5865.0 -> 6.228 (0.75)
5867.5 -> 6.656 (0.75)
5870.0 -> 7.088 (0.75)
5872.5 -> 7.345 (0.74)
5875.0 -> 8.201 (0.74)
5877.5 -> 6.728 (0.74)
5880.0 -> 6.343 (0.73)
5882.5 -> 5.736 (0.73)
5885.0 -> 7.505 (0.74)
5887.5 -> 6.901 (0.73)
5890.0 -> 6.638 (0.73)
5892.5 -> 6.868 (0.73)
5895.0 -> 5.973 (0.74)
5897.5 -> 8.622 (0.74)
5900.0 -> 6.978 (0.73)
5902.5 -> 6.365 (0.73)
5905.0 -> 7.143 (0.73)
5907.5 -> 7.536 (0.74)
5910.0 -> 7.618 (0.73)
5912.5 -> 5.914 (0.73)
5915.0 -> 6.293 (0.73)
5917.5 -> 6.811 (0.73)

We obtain 0.150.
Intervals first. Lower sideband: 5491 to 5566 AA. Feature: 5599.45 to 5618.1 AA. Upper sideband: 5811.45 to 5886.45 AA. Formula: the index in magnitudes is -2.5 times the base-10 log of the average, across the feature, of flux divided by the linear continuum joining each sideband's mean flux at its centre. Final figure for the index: 0.03 mag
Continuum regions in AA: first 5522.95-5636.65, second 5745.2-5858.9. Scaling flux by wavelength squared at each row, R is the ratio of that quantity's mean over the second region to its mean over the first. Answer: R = 1.1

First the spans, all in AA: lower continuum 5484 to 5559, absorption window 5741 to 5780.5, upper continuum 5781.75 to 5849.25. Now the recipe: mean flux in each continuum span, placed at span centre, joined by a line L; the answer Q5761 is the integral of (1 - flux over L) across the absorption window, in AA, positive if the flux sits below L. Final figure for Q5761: -2.5 AA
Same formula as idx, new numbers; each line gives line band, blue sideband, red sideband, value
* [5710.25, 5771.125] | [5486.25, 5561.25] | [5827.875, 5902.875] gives -0.05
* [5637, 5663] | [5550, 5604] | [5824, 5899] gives -0.03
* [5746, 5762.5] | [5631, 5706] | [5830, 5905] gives -0.10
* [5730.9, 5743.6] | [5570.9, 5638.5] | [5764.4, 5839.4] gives 0.04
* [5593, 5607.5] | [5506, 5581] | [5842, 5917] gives -0.05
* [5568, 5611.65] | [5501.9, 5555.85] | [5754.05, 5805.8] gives 0.06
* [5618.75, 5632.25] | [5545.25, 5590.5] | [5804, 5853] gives -0.08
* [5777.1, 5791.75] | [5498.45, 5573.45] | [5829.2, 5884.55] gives 0.03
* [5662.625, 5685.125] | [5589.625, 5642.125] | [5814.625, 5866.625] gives 0.00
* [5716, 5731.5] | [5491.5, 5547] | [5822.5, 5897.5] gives -0.08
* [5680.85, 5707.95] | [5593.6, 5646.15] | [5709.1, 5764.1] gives 0.00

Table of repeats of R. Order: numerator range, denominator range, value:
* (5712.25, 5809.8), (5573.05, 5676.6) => 1.08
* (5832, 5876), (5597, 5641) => 1.12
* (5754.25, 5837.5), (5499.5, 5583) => 1.15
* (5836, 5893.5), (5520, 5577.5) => 1.14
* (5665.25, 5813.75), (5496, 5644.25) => 1.11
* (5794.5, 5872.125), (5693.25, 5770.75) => 1.00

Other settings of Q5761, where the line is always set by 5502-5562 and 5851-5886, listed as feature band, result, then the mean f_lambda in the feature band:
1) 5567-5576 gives 1.91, 5.65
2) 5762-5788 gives -0.99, 7.37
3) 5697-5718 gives -0.78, 7.39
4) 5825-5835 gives -1.31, 8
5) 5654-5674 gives -0.68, 7.39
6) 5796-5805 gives -0.38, 7.39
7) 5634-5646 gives 0.92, 6.6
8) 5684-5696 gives -0.53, 7.44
